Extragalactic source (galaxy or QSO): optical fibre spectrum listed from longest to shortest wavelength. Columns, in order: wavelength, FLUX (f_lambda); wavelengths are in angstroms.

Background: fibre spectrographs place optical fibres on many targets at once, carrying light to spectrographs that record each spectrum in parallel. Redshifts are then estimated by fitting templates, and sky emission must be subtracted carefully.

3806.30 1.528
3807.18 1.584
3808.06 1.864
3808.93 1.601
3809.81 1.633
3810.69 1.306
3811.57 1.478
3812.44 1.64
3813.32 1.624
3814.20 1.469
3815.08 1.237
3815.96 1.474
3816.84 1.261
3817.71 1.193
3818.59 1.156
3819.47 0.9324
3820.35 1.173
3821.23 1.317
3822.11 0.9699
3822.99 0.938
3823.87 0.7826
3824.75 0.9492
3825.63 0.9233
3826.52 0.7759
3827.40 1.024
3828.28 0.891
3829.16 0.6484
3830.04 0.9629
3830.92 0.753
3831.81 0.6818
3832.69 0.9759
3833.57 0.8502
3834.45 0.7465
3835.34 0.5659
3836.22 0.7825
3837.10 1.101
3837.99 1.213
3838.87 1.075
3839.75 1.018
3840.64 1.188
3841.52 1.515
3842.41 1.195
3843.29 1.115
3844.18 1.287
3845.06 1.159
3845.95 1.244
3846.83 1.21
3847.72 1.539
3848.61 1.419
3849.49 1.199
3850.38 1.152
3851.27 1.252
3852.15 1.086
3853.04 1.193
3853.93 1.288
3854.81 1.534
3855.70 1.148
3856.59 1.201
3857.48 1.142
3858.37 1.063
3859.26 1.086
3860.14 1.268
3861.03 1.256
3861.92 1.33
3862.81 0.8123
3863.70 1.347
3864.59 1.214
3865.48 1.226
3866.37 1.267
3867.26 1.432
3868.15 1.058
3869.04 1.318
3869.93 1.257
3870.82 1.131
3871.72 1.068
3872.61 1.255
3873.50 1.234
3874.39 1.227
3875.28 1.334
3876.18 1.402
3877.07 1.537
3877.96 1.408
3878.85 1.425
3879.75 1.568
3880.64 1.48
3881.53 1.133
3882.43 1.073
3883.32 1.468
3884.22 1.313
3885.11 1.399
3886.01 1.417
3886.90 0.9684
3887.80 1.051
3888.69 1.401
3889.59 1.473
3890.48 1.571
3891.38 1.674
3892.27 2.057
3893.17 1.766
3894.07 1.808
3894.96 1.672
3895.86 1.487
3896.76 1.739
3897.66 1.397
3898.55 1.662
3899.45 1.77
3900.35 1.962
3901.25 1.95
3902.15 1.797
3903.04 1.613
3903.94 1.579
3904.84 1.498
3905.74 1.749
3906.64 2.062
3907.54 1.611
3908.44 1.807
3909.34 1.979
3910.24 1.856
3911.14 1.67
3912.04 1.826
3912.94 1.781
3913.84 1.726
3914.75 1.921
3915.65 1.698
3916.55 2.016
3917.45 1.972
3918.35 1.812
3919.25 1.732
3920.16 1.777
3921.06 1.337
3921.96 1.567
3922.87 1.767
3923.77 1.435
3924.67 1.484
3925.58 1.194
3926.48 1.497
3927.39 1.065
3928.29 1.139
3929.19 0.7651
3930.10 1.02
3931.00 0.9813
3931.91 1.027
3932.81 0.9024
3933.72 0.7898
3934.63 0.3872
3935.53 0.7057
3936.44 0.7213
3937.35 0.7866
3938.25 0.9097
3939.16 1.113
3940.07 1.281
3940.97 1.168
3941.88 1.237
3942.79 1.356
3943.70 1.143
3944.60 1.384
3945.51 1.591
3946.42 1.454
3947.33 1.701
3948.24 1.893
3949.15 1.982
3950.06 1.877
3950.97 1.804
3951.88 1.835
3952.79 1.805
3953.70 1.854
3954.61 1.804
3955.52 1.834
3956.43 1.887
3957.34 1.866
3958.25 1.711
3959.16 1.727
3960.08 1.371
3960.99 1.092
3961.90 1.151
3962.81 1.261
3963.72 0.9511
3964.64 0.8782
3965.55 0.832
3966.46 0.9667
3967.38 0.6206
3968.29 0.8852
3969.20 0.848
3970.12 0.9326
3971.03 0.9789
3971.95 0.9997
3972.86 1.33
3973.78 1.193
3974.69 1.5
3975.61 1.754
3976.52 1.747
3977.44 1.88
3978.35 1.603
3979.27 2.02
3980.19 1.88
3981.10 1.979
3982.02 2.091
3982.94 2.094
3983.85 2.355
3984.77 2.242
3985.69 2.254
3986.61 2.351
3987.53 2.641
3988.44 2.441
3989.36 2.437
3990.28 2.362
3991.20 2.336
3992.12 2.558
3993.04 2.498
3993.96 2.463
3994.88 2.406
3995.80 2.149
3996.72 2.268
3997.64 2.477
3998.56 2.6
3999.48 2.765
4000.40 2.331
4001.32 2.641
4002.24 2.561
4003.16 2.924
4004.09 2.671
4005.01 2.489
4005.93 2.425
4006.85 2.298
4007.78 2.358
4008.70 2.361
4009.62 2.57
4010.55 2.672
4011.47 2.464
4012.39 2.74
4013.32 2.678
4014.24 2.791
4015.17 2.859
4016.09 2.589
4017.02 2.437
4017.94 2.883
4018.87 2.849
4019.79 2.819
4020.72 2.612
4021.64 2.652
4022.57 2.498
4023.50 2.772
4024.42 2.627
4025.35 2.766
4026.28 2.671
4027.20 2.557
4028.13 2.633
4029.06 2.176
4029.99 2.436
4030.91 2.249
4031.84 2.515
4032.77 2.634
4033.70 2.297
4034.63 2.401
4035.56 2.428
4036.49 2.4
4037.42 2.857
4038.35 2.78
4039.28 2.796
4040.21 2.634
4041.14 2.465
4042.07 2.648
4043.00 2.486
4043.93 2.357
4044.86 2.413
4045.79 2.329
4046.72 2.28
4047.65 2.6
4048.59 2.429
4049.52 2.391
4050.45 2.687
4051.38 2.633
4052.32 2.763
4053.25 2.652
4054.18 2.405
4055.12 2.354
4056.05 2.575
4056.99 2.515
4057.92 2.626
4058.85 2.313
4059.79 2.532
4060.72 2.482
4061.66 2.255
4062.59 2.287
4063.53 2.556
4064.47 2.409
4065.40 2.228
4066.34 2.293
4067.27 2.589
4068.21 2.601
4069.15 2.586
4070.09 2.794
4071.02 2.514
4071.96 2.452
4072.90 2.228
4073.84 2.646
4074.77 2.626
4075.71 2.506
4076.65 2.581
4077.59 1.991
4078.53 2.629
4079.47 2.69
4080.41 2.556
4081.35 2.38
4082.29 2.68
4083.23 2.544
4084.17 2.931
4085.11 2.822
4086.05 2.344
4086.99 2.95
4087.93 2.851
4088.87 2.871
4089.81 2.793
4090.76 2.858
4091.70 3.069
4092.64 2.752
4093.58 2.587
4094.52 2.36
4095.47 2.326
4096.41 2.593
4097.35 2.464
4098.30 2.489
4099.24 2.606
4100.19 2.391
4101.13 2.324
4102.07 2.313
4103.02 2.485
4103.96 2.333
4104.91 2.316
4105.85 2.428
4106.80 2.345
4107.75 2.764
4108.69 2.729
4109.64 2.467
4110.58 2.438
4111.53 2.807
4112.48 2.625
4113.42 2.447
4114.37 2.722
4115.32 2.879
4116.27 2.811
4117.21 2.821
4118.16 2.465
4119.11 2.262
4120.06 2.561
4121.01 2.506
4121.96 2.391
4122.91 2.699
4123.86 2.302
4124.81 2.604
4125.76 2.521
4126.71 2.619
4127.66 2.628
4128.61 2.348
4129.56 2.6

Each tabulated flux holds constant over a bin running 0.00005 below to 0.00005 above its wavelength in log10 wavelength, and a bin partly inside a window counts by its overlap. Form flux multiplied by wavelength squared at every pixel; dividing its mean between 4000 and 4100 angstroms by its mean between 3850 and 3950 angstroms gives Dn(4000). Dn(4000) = 2.0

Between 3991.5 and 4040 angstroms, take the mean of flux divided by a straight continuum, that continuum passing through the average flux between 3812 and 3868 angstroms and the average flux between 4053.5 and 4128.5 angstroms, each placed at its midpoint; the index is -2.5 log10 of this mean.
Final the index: -0.21 mag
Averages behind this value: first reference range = 1.13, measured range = 2.56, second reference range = 2.54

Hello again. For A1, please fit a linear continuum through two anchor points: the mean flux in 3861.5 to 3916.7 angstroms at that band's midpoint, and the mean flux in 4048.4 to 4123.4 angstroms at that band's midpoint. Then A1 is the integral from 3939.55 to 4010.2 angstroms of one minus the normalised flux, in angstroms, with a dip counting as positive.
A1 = 4.7 angstroms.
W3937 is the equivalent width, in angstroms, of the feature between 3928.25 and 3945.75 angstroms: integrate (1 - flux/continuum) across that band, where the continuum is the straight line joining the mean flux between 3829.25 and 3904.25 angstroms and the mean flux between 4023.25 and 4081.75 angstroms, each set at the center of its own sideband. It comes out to 7.4 angstroms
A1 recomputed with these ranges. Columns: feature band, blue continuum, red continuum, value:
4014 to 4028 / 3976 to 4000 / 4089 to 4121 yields -2.02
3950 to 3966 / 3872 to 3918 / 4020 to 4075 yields 3.63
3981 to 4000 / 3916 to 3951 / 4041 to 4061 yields -4.84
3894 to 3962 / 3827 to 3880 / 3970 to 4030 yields 8.50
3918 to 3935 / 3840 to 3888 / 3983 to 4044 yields 5.08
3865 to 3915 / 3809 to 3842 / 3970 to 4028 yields 1.22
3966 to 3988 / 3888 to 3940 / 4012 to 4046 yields 5.01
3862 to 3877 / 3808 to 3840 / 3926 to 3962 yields -0.54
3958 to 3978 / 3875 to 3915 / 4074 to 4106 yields 7.71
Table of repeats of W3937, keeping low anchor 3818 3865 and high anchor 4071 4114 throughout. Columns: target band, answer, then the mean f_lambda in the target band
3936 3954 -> 2.8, 1.44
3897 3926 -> -4.3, 1.72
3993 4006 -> -3.2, 2.51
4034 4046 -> -1.5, 2.54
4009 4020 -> -3.0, 2.69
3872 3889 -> 0.0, 1.32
